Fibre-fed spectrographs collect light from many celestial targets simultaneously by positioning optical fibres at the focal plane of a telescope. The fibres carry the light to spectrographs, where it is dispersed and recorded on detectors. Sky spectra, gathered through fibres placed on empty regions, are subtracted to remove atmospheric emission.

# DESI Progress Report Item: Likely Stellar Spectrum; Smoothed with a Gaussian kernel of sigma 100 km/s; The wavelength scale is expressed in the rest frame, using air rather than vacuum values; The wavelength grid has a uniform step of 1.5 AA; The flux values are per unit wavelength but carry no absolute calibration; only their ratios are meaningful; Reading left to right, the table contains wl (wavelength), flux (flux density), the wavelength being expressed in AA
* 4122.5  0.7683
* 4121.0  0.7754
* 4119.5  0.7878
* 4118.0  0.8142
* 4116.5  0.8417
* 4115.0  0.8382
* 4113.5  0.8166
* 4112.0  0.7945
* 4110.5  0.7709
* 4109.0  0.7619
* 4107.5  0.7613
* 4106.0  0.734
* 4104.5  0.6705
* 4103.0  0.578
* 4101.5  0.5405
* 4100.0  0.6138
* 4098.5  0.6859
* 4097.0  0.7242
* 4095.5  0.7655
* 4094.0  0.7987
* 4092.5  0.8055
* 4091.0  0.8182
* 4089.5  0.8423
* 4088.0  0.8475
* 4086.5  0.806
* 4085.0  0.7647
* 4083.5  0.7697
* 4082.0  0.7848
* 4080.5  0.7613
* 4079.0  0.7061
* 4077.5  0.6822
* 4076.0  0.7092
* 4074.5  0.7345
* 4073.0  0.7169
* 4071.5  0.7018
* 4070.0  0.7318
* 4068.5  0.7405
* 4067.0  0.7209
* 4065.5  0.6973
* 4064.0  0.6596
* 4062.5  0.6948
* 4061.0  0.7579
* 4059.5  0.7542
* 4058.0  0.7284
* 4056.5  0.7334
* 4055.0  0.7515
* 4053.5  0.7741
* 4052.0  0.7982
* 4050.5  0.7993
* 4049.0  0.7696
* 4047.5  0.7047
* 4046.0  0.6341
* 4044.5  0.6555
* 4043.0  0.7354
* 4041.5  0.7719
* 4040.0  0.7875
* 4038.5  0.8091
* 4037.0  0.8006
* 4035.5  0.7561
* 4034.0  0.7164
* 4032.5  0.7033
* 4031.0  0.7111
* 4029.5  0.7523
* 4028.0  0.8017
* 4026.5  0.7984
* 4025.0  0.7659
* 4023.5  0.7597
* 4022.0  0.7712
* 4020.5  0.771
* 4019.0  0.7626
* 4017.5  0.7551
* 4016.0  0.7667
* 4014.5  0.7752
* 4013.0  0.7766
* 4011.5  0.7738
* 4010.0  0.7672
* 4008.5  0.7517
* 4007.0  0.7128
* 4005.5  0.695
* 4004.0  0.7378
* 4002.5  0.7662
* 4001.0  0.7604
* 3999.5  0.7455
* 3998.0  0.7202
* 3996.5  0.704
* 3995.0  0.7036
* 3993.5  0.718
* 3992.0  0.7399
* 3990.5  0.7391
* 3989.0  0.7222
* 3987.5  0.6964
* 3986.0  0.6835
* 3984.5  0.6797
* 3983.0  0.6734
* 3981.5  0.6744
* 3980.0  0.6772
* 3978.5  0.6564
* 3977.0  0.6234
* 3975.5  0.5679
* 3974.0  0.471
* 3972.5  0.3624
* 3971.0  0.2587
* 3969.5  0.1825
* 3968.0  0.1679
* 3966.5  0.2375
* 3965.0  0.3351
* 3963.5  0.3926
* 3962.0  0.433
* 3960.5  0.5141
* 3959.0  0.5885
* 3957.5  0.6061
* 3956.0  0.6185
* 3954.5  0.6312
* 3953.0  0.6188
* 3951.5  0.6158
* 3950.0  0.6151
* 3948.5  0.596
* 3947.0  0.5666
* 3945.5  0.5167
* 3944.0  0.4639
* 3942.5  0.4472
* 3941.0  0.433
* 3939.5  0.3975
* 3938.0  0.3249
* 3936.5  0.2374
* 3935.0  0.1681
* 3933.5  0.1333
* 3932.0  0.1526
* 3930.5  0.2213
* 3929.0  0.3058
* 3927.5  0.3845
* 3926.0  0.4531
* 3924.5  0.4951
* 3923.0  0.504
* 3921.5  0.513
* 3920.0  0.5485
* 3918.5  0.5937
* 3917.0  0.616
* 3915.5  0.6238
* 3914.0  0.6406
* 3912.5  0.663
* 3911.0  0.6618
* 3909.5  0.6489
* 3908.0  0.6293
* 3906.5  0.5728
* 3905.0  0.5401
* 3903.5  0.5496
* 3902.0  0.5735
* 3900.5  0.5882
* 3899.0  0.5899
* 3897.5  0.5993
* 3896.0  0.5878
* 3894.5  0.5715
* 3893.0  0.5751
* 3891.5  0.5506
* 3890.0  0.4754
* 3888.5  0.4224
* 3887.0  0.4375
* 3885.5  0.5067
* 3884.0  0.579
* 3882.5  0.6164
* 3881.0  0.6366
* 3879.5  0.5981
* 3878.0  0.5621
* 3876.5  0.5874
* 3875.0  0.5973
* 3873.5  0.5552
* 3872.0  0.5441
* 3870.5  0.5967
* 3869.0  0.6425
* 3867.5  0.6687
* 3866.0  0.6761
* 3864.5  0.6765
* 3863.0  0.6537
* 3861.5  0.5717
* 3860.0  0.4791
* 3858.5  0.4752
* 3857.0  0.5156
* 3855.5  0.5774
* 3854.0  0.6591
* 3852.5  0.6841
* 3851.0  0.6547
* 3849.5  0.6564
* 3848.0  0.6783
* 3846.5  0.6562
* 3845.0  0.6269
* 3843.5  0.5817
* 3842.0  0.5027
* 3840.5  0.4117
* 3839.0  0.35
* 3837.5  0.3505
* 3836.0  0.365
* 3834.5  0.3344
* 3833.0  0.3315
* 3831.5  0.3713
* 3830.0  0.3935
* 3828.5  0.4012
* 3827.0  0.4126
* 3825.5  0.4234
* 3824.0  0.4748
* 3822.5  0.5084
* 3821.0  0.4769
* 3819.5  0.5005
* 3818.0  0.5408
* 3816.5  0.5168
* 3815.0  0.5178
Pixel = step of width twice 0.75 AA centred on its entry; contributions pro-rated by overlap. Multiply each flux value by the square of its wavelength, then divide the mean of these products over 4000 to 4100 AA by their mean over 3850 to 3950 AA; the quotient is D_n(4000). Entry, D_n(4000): 1.53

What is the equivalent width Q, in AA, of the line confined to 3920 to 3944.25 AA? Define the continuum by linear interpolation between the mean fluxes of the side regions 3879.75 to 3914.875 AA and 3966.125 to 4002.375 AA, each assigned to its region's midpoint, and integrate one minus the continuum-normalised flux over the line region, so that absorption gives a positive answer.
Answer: 9.5 AA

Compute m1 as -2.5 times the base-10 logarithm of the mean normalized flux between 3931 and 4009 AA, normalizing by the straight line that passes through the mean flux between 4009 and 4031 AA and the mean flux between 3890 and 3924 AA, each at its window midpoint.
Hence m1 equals 0.27 mag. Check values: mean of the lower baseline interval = 0.585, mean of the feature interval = 0.541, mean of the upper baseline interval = 0.769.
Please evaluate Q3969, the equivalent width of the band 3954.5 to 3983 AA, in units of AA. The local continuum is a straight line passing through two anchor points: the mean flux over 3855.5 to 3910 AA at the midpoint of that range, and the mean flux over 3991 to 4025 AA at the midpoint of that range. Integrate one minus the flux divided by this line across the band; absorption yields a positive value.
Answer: 9.0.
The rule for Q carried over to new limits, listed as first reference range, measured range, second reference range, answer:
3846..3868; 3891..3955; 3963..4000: 9.3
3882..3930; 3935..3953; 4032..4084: 3.9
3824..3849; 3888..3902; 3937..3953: -2.3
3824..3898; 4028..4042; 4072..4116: -1.3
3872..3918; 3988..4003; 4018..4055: -0.6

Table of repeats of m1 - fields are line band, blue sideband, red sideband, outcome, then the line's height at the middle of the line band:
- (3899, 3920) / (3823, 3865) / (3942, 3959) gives -0.105 mag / 0.549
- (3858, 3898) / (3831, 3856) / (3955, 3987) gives -0.120 mag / 0.513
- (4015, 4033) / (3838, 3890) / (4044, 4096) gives -0.078 mag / 0.708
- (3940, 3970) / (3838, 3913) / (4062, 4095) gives 0.319 mag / 0.646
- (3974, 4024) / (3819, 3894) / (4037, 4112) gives -0.081 mag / 0.666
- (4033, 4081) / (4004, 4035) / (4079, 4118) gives 0.031 mag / 0.755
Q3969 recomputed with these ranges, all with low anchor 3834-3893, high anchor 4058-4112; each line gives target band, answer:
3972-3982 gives 1.1 AA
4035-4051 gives -1.1 AA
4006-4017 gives -1.4 AA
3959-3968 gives 3.6 AA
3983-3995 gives -0.9 AA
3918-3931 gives 3.4 AA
